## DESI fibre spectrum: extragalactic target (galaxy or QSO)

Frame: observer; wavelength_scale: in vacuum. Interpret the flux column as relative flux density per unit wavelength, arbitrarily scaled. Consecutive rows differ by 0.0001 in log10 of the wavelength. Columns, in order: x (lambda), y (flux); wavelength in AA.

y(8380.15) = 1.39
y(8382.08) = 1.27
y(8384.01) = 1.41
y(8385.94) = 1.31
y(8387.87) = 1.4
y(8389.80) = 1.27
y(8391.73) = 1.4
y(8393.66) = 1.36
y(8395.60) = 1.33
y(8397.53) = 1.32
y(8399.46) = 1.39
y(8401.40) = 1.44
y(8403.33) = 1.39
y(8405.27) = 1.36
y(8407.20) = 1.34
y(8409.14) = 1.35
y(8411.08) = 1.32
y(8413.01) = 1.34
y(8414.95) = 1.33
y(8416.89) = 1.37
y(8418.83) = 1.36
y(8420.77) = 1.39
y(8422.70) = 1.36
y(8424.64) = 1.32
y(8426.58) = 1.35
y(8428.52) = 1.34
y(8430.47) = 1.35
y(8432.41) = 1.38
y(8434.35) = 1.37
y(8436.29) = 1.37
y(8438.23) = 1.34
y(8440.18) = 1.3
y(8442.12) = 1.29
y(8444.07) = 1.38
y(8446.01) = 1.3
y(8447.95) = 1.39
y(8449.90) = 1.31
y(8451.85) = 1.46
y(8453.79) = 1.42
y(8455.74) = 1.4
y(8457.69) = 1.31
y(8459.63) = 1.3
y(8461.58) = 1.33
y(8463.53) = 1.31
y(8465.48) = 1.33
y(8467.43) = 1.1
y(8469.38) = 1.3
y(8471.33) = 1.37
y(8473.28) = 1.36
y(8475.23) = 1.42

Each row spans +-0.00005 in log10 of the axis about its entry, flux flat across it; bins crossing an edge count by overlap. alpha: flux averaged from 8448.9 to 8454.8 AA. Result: 1.4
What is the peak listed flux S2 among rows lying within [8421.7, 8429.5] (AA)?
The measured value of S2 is 1.36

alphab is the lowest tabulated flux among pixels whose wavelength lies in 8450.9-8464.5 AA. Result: 1.3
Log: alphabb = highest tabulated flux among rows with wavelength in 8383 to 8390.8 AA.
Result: 1.41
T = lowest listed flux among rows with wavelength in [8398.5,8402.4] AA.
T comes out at 1.39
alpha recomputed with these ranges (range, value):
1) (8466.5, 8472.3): 1.26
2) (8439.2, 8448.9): 1.33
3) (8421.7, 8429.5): 1.34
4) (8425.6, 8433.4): 1.35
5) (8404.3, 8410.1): 1.35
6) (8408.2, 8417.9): 1.34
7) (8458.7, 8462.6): 1.31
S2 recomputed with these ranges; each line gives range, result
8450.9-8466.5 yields 1.46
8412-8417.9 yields 1.37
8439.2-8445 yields 1.38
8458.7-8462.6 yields 1.33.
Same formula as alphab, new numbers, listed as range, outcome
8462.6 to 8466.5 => 1.31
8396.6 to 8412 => 1.32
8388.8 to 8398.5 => 1.27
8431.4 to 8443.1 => 1.29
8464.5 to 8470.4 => 1.1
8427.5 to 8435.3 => 1.34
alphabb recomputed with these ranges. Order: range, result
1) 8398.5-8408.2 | 1.44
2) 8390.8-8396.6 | 1.4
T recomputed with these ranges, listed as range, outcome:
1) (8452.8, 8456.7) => 1.4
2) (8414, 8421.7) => 1.33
